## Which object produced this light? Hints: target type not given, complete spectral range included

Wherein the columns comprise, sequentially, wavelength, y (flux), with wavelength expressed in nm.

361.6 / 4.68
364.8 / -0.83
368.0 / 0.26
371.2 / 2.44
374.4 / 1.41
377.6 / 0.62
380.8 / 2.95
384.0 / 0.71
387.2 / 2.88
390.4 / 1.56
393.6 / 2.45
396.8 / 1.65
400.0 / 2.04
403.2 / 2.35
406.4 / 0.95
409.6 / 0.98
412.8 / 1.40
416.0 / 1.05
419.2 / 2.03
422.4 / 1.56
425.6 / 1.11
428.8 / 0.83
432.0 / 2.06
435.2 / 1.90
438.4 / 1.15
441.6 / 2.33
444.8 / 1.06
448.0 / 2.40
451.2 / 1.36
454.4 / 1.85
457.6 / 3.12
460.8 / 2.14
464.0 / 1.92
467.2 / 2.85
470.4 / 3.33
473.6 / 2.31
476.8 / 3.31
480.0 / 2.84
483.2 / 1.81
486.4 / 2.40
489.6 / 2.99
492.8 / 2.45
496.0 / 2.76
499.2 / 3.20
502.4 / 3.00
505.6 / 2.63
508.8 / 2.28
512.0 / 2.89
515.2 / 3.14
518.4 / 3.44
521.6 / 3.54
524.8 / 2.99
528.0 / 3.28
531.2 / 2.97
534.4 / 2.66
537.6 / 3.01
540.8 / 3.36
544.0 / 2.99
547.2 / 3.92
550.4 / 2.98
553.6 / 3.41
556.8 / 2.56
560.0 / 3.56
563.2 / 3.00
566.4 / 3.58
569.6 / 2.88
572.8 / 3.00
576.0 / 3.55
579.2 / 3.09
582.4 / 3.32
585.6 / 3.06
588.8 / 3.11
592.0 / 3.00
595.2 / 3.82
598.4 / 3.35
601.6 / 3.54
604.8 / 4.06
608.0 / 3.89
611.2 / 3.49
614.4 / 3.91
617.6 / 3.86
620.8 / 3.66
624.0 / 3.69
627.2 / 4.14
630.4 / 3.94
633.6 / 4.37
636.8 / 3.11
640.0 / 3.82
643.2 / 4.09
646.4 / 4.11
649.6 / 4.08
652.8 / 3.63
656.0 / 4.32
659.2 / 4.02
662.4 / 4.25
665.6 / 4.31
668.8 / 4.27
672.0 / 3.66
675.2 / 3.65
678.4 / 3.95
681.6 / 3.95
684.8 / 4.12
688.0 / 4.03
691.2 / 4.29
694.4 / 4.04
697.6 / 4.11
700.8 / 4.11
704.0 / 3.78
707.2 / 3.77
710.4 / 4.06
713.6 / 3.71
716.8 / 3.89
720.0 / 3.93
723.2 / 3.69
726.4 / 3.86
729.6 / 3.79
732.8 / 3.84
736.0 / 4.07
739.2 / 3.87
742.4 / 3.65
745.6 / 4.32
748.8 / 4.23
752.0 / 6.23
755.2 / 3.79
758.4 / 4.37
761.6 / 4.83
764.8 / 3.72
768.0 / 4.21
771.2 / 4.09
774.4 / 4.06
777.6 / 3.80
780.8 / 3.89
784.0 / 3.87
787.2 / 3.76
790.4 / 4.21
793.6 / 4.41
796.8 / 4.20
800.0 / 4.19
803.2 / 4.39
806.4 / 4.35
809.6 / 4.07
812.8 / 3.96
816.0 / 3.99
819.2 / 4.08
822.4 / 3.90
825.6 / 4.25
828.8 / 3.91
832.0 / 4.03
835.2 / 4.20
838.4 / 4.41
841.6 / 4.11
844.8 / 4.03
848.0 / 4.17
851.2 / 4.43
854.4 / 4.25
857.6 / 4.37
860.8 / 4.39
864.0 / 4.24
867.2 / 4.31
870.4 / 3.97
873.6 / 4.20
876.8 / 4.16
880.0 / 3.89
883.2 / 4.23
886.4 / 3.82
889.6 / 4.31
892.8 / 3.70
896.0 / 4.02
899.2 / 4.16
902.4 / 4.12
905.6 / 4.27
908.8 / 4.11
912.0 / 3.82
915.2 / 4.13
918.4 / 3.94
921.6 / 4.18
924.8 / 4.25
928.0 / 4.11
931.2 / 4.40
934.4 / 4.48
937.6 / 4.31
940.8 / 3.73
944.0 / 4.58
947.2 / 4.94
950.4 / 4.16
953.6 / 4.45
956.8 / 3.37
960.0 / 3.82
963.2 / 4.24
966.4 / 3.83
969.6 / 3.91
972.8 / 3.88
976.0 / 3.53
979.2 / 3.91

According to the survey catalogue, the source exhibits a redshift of 0.14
